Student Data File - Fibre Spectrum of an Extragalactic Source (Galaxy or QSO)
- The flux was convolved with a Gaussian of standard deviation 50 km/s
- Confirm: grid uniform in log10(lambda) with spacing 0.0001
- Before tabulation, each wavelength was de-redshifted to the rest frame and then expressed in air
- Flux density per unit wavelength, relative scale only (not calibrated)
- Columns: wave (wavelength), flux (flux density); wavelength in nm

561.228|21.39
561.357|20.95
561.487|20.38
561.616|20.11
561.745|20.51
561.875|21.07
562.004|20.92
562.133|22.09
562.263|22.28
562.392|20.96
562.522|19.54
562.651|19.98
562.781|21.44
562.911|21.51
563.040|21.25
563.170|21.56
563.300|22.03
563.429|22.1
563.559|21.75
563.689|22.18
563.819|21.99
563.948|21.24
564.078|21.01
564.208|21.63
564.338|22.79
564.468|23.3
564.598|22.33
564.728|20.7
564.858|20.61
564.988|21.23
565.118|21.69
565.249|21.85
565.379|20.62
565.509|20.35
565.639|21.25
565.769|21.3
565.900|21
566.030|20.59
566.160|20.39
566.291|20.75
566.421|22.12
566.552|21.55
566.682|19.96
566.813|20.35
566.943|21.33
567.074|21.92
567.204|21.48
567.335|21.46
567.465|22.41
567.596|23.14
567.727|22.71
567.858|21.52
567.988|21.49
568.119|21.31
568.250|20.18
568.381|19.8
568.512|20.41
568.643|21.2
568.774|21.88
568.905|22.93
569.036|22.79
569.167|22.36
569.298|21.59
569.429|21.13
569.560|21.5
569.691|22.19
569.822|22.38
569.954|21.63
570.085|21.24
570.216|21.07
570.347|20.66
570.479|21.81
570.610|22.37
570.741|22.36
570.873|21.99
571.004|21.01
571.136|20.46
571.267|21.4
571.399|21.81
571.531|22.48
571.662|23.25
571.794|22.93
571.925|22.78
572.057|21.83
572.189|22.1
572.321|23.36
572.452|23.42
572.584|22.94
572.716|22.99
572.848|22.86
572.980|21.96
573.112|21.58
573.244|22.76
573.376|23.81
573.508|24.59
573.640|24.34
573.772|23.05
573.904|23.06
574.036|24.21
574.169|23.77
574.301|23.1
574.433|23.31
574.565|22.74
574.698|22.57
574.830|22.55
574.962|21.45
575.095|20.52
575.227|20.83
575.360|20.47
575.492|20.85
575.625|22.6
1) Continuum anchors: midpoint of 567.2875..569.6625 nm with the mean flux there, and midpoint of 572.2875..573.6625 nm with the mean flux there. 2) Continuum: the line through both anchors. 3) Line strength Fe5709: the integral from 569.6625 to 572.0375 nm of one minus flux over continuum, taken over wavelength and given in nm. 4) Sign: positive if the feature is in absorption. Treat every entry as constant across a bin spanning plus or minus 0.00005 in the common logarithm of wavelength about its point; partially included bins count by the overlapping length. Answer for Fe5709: 0.06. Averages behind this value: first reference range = 21.7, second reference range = 23.1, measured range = 21.9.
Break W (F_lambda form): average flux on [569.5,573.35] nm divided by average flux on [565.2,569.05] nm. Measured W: 1.0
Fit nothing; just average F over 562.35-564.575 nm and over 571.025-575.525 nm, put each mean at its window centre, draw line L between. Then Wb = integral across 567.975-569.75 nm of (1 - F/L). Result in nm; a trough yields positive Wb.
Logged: 0.05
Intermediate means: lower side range 21.6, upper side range 22.5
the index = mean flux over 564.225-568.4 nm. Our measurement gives 21.4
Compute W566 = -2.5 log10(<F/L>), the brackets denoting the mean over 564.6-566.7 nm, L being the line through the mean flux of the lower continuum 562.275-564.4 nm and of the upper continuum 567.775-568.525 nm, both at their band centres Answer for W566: 0.01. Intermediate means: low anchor 21.5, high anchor 20.9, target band 21.1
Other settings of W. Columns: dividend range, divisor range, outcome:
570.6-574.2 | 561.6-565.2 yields 1.06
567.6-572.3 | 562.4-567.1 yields 1.02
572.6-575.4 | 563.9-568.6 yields 1.07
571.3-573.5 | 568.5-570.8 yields 1.04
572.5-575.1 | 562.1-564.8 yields 1.06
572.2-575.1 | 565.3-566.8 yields 1.10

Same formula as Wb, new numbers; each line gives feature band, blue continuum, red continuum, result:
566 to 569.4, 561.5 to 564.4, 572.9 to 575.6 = 0.06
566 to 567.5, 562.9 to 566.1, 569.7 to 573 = 0.04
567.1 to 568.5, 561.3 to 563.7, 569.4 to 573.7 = 0.02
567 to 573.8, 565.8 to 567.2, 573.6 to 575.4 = -0.10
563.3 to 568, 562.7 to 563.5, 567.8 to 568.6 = -0.07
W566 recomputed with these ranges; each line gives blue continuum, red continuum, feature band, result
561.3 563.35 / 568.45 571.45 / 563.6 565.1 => -0.03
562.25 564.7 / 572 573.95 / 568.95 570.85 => 0.04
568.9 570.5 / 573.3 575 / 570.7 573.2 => 0.01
